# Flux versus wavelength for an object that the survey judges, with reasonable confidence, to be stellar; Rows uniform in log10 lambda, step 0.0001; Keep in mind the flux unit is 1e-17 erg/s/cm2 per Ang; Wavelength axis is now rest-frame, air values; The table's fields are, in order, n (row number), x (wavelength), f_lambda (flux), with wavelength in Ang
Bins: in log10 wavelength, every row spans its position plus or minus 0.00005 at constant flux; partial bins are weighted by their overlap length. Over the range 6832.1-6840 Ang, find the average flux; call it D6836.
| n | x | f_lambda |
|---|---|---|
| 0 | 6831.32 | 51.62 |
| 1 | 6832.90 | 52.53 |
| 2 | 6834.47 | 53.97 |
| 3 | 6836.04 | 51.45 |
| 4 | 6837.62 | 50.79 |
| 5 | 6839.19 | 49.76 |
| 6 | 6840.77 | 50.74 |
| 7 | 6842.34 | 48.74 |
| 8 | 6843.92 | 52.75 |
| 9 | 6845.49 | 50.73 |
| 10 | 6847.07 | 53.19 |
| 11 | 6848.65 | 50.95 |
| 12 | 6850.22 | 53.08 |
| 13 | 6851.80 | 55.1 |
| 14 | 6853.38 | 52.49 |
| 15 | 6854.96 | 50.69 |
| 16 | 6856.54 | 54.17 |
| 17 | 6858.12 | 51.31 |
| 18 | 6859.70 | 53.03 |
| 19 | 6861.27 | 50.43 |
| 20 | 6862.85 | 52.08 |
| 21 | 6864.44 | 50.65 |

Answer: 51.7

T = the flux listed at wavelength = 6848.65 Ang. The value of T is 50.95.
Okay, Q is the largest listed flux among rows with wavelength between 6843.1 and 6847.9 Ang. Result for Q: 53.19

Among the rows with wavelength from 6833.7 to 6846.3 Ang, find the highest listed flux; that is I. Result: 53.97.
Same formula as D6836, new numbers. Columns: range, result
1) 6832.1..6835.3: 53.2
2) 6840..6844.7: 50.8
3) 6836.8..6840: 50.2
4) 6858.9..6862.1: 51.9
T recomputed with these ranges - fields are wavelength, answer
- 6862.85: 52.08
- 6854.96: 50.69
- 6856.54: 54.17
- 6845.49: 50.73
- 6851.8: 55.1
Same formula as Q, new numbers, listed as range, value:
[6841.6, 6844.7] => 52.75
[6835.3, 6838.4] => 51.45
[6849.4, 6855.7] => 55.1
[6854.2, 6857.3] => 54.17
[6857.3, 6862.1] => 53.03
